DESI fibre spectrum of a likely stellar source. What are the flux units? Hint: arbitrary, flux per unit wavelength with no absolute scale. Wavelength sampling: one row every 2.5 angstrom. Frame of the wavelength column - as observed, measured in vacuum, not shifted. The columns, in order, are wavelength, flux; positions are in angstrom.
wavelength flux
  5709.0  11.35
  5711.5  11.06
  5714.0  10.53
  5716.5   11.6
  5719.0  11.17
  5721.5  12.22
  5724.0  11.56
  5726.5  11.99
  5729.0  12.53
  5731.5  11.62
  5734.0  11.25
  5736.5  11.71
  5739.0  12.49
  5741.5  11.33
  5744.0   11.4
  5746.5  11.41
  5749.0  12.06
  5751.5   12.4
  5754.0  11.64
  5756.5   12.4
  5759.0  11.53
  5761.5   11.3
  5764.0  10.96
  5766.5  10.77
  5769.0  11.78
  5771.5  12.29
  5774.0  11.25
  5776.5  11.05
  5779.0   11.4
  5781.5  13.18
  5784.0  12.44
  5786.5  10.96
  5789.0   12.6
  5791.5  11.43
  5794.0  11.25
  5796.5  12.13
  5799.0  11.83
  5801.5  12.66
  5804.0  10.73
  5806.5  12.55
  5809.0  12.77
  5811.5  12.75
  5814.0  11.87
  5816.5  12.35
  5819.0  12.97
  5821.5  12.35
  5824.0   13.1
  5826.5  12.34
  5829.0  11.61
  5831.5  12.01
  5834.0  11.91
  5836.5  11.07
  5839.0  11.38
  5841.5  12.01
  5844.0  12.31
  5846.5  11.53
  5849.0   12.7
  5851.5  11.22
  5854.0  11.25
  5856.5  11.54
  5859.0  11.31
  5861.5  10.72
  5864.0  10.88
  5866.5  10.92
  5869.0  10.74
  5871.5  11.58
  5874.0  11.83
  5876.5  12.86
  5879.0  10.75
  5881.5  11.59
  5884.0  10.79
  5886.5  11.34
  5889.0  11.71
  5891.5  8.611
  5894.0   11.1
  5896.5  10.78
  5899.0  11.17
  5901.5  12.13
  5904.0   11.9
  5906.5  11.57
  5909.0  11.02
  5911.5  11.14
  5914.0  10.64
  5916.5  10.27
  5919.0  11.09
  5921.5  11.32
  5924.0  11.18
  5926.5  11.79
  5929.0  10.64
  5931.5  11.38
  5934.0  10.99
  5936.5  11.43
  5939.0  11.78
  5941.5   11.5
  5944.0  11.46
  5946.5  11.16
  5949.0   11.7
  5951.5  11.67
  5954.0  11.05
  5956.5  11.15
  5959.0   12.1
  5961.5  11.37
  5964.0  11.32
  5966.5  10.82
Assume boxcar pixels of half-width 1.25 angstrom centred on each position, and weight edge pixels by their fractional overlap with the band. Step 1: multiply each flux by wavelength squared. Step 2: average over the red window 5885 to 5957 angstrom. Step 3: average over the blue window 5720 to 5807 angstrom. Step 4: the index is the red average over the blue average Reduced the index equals 1.0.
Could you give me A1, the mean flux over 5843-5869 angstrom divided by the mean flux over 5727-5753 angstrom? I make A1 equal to 0.96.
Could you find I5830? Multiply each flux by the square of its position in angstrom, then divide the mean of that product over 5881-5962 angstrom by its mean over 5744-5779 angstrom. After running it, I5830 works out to 1.02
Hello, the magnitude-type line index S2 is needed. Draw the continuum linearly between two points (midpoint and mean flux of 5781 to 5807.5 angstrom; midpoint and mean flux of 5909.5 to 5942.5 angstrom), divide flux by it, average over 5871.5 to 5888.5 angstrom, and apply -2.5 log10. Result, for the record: -0.01 mag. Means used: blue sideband 11.9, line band 11.5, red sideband 11.2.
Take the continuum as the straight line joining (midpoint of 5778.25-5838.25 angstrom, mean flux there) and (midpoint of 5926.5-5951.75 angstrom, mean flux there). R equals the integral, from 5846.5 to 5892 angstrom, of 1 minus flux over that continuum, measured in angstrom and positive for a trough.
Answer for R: 1.8 angstrom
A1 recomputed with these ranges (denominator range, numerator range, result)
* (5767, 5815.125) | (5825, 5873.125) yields 0.97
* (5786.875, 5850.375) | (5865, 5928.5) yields 0.93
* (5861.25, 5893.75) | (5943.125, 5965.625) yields 1.03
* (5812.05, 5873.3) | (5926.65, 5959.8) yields 0.97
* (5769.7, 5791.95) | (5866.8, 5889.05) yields 0.96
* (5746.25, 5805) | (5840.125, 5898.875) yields 0.96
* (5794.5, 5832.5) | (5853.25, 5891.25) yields 0.92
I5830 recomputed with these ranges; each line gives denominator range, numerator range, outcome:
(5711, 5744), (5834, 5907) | 1.03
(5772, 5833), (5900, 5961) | 0.98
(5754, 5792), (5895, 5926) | 1.00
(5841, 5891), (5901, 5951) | 1.01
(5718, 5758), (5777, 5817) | 1.04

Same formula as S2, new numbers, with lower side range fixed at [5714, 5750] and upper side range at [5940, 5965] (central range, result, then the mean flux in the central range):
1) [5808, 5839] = -0.06 mag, 12.2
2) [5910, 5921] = 0.06 mag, 10.8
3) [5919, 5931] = 0.02 mag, 11.2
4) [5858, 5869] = 0.06 mag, 10.9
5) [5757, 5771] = 0.03 mag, 11.4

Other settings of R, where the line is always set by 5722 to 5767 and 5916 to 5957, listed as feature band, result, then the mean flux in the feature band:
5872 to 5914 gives 0.5 angstrom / 11.3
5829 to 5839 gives -0.1 angstrom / 11.6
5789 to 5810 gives -0.7 angstrom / 11.9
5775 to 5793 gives -0.3 angstrom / 11.8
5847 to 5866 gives 0.2 angstrom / 11.4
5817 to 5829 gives -1.1 angstrom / 12.6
